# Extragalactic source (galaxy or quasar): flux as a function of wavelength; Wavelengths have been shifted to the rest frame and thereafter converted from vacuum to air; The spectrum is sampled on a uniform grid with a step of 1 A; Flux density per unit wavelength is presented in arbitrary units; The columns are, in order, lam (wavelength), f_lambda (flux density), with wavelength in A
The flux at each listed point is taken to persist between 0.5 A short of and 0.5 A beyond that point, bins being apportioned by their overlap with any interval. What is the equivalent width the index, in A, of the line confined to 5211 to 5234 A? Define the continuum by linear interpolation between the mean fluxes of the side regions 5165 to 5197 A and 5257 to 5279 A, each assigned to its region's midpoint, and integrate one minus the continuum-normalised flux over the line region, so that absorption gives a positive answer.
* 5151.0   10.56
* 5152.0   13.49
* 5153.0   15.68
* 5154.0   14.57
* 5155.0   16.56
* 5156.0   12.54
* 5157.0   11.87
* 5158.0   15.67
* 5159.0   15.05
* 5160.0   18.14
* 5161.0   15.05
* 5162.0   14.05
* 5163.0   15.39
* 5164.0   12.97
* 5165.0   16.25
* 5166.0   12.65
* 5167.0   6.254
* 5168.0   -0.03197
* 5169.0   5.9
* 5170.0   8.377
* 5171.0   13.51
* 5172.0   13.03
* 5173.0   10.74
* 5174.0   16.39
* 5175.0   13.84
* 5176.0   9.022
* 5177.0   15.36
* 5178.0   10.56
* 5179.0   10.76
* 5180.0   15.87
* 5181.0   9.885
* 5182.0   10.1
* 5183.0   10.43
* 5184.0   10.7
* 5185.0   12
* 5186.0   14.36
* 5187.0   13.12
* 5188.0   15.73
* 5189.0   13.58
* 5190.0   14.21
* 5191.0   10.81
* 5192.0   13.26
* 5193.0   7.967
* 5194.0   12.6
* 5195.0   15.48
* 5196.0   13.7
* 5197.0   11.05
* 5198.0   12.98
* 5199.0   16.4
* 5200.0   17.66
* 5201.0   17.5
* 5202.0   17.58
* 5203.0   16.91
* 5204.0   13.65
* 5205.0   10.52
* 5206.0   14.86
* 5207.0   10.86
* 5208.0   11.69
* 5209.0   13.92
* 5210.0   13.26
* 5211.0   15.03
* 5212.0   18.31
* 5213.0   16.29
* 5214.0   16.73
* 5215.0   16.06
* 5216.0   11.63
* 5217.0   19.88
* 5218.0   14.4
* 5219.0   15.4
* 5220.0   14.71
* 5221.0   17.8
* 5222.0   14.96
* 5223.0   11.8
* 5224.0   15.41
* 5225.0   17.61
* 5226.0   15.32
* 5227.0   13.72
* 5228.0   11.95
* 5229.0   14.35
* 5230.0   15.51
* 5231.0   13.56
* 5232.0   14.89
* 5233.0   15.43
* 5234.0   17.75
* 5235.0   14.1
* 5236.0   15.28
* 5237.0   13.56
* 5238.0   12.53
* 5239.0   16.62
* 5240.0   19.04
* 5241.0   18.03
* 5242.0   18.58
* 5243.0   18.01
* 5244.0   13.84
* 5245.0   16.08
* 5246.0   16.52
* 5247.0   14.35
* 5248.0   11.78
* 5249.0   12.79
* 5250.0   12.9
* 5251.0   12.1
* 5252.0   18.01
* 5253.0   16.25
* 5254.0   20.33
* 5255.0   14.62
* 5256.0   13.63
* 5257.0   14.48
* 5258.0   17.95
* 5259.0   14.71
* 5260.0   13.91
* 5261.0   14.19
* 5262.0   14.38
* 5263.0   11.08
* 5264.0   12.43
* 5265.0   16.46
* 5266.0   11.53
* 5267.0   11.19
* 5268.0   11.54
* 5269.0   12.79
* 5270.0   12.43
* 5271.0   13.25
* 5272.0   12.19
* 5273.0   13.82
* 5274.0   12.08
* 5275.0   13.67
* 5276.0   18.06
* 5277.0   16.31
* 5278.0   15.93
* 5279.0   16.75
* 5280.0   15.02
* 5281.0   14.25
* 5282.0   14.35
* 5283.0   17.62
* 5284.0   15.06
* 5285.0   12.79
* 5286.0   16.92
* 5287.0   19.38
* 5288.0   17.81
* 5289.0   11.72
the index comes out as -4.67 A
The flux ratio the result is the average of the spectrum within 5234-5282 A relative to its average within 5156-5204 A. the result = 1.1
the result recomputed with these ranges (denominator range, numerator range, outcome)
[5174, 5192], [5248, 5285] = 1.15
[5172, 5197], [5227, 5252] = 1.20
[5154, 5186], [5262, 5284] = 1.14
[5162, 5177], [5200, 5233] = 1.32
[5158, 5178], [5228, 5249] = 1.25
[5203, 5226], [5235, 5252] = 1.02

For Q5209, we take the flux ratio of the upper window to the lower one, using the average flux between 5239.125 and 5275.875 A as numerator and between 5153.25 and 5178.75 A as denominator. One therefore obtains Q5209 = 1.16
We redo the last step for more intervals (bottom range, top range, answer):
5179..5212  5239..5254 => 1.18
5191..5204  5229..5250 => 1.08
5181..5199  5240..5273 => 1.16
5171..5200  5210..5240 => 1.19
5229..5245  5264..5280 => 0.88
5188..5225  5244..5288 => 1.01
